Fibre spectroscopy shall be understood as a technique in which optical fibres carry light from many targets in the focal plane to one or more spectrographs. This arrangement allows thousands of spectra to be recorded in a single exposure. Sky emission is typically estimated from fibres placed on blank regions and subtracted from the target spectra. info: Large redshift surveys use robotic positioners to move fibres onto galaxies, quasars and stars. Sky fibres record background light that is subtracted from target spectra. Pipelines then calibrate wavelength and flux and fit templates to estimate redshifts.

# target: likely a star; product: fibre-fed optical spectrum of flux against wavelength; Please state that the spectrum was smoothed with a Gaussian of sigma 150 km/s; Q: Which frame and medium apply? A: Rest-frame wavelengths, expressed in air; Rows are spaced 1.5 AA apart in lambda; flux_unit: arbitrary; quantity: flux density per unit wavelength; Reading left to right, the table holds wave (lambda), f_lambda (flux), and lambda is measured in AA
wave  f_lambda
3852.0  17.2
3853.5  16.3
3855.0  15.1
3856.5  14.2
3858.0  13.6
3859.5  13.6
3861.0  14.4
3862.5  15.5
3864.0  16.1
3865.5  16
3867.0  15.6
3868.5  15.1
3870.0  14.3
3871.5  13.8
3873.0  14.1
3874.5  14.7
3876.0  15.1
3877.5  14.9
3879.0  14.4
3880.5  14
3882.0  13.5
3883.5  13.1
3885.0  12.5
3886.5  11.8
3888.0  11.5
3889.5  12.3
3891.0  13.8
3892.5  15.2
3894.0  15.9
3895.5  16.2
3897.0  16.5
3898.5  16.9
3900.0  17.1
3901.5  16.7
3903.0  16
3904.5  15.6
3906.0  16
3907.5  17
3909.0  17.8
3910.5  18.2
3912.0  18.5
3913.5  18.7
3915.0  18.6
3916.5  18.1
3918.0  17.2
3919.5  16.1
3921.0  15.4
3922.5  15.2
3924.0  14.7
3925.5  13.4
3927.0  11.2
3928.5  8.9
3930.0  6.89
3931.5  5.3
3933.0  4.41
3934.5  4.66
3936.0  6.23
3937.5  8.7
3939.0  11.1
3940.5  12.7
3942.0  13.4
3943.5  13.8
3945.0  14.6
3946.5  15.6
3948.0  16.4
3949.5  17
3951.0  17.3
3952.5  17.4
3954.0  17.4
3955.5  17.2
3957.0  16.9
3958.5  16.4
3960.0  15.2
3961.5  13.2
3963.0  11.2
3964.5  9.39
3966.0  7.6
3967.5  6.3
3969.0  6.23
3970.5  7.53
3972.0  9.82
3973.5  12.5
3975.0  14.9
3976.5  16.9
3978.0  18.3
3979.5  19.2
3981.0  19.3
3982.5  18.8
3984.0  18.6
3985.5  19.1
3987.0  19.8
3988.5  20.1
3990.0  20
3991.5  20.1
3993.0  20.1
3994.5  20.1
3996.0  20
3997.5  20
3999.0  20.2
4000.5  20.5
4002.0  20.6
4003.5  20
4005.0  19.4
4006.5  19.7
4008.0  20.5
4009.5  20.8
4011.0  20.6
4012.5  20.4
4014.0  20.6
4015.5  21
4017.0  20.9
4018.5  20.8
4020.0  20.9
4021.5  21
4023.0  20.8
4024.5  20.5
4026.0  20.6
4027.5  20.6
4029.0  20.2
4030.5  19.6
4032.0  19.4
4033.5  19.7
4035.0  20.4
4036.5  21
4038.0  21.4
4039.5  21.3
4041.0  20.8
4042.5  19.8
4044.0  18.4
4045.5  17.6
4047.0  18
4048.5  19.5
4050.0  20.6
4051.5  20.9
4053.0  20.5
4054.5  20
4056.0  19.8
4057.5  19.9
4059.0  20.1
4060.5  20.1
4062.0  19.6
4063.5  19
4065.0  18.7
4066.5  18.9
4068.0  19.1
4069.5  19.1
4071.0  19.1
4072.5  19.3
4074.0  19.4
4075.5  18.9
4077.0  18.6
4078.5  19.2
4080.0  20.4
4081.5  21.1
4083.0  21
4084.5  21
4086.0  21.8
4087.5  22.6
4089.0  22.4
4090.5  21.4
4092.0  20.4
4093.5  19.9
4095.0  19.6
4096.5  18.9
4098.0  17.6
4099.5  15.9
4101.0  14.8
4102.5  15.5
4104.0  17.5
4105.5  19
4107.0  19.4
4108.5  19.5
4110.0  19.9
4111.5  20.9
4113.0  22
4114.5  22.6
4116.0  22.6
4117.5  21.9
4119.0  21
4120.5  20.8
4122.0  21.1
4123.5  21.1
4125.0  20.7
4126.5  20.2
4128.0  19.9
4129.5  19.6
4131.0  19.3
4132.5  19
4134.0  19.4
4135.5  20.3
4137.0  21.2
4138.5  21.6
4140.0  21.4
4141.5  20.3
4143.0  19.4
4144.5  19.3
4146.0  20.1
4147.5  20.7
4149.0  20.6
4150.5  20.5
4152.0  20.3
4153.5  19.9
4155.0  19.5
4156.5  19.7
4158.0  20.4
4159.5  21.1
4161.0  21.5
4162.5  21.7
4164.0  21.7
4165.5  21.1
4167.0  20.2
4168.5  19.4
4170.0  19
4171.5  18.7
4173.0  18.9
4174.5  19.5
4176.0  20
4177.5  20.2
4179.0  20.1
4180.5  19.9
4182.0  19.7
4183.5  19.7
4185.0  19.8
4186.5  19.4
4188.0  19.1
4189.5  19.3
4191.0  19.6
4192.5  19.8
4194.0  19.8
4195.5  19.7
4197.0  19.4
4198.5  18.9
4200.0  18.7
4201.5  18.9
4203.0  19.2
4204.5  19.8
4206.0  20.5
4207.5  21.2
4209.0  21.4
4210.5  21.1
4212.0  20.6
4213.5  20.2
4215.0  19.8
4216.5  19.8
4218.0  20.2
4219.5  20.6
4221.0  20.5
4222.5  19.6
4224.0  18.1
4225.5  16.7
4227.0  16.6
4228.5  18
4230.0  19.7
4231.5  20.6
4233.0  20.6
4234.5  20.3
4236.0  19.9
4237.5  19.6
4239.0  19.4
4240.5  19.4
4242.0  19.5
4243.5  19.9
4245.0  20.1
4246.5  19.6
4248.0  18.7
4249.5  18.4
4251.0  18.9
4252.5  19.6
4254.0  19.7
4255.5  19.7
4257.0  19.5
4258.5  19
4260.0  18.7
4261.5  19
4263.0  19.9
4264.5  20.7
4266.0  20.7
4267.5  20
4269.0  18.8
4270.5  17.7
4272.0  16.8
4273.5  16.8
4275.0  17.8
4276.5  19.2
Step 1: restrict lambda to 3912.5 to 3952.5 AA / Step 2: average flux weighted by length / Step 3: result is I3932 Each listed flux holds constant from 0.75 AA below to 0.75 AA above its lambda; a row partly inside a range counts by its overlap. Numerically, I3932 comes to 13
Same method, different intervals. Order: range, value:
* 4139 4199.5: 20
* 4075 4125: 20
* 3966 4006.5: 17.1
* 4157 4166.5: 21.2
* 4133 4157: 20.3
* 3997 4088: 20.1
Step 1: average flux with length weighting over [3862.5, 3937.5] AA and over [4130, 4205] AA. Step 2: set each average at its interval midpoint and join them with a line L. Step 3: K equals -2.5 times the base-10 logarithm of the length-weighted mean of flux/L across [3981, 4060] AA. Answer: -0.20 mag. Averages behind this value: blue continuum 14.1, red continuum 19.9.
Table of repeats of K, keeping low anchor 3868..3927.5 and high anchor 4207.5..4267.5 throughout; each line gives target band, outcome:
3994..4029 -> -0.217 mag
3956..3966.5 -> 0.226 mag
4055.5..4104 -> -0.107 mag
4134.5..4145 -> -0.119 mag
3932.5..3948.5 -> 0.390 mag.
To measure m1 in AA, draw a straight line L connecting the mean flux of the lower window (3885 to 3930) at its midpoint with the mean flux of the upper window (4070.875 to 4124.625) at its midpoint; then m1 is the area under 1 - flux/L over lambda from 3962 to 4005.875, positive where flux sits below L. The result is 2.1 AA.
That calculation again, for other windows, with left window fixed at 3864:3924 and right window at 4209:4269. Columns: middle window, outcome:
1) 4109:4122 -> -2.4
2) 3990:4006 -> -3.2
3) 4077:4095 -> -3.1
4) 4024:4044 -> -3.7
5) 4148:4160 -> -1.1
